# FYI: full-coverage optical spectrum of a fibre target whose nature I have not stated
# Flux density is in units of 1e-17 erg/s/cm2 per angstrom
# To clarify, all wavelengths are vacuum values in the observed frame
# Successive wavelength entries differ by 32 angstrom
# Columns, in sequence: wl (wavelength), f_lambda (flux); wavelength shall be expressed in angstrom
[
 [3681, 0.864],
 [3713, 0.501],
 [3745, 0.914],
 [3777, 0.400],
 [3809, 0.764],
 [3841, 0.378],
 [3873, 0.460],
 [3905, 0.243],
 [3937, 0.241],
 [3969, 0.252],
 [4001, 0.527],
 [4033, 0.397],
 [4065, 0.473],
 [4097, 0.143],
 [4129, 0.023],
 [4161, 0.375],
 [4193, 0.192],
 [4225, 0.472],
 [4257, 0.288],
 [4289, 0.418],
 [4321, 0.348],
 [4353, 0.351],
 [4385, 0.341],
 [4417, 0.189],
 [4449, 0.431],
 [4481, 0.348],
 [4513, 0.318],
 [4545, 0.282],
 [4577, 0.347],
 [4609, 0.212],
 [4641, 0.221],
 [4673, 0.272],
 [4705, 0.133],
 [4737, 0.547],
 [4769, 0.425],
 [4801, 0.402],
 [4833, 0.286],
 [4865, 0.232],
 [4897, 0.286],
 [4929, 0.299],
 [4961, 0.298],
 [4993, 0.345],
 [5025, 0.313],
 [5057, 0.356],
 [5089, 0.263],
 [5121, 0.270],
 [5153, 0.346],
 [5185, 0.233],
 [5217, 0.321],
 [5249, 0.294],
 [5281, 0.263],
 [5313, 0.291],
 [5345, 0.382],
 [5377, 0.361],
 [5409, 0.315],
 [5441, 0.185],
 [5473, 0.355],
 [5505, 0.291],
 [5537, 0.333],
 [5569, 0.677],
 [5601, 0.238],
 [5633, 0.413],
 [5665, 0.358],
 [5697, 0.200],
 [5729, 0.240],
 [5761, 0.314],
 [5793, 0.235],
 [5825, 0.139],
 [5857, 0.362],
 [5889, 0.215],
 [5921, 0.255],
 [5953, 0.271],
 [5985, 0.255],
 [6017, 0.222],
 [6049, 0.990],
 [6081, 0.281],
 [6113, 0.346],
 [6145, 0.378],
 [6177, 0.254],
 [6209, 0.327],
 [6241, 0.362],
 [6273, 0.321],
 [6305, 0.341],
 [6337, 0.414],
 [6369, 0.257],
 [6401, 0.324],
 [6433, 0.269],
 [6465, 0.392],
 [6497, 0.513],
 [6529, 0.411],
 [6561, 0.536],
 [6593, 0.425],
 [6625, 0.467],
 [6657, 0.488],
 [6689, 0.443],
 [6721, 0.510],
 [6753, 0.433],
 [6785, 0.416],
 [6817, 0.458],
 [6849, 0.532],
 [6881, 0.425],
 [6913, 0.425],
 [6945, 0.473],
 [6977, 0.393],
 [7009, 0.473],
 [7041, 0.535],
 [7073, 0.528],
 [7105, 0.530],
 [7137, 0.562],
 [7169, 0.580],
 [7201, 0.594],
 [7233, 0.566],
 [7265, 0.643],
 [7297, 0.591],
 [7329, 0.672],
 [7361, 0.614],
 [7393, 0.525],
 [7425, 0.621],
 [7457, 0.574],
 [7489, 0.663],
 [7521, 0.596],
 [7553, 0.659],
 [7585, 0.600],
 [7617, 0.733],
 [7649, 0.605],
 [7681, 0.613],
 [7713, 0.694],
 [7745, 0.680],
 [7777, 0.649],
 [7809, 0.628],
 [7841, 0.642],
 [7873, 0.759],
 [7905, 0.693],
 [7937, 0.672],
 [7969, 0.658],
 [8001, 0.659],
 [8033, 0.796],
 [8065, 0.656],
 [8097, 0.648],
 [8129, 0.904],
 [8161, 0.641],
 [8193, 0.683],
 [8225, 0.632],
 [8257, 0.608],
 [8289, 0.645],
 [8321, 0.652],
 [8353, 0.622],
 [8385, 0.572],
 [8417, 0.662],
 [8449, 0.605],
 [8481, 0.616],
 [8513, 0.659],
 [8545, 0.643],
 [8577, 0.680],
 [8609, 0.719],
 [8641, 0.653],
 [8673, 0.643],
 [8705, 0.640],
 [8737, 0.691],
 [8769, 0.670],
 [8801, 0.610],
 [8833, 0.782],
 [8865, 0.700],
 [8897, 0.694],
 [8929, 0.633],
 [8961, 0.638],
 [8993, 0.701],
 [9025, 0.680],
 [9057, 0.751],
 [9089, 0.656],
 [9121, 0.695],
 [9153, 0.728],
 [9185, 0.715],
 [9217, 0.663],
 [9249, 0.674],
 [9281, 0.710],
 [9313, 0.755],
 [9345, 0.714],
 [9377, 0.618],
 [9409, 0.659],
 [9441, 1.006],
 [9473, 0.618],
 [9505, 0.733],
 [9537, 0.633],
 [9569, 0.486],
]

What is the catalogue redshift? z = 0.62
